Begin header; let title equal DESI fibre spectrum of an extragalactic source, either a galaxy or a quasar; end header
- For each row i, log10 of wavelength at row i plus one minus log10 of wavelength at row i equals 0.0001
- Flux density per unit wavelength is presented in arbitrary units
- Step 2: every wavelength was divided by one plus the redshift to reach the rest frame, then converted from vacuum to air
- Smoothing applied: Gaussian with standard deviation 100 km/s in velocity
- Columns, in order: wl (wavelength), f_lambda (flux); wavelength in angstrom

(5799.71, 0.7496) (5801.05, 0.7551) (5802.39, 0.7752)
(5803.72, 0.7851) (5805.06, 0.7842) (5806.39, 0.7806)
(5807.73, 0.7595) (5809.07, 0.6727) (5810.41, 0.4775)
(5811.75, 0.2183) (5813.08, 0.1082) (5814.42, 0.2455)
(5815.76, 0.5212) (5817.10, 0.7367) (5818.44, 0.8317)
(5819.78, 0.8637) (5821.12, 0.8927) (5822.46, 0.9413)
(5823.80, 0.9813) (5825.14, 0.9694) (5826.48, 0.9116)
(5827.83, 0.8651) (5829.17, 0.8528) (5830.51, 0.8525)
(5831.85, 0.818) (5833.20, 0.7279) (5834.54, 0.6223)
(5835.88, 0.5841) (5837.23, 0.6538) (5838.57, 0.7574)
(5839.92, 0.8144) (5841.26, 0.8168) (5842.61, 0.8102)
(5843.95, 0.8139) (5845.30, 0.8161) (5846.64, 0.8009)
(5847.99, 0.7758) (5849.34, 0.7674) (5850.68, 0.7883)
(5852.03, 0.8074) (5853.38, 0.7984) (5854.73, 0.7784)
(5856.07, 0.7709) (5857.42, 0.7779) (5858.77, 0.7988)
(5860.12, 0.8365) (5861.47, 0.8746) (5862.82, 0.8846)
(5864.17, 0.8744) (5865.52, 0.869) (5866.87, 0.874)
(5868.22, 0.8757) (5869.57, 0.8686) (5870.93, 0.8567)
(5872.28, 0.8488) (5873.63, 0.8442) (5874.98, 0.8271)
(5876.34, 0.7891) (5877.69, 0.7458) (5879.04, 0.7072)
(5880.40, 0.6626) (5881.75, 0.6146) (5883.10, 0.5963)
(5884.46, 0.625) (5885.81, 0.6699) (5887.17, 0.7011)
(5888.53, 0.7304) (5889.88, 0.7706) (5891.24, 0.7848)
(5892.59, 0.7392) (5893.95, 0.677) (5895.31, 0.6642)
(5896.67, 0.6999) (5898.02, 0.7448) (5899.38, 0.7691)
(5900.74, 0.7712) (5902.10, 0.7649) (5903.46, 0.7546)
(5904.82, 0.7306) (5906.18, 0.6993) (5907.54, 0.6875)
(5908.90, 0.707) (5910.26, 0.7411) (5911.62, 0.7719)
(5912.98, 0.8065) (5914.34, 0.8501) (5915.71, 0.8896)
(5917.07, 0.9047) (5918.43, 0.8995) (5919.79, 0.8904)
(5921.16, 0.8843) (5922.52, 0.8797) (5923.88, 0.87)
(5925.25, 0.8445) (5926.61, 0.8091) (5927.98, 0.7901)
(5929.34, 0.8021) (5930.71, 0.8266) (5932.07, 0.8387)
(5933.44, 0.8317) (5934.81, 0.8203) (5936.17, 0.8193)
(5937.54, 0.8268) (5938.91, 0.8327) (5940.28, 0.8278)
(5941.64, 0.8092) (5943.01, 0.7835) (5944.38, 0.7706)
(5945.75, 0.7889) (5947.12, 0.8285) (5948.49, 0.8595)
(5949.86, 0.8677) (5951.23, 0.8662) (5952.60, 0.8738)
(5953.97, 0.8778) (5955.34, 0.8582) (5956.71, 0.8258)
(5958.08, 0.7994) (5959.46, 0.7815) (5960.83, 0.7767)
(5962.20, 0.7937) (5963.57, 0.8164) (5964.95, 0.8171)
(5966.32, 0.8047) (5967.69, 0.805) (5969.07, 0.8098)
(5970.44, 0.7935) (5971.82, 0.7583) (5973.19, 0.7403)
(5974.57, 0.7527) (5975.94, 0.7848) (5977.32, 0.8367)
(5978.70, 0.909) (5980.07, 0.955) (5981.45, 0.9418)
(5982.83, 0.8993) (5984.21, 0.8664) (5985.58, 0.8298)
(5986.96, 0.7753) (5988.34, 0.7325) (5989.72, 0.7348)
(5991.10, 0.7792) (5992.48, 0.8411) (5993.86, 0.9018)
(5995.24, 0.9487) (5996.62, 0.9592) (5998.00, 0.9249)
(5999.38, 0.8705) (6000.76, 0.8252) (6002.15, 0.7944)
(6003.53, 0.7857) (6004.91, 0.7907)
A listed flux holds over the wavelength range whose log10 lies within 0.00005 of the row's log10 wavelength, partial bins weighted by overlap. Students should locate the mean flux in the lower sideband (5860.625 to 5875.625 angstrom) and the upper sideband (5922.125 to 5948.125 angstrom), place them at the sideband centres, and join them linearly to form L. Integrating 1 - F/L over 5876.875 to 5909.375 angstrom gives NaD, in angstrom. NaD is 5.3 angstrom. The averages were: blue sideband 0.863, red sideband 0.821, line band 0.71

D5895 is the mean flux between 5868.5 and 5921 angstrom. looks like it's 0.76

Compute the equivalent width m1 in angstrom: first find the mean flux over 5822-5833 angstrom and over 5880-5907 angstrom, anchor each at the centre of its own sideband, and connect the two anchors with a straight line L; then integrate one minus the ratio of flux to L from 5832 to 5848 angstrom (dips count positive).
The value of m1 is 2.0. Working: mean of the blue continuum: 0.89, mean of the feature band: 0.75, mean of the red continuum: 0.709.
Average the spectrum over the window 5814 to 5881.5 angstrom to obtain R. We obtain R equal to 0.797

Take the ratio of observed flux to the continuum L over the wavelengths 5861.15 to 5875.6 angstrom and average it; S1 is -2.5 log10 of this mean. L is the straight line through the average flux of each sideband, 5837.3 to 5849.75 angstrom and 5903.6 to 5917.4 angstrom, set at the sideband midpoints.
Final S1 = -0.10 mag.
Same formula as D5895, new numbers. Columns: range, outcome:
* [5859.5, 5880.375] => 0.833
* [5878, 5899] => 0.695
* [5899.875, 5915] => 0.753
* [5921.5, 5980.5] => 0.822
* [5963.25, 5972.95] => 0.797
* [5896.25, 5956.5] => 0.814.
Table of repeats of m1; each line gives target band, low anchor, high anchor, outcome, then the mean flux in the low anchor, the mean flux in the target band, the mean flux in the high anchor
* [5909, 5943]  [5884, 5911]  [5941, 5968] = -2.7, 0.723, 0.833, 0.82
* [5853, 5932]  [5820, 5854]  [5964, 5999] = 3.4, 0.81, 0.785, 0.836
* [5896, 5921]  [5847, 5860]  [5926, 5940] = 0.8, 0.787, 0.785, 0.82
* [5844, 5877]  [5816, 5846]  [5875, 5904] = -2.7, 0.811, 0.825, 0.716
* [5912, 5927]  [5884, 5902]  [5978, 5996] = -2.1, 0.722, 0.866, 0.855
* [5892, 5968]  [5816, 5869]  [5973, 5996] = 2.3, 0.815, 0.805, 0.839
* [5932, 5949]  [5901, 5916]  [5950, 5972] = -0.5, 0.761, 0.817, 0.819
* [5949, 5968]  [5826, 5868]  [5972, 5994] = -0.1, 0.8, 0.827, 0.827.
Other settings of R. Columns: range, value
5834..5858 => 0.765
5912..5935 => 0.849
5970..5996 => 0.831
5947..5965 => 0.832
